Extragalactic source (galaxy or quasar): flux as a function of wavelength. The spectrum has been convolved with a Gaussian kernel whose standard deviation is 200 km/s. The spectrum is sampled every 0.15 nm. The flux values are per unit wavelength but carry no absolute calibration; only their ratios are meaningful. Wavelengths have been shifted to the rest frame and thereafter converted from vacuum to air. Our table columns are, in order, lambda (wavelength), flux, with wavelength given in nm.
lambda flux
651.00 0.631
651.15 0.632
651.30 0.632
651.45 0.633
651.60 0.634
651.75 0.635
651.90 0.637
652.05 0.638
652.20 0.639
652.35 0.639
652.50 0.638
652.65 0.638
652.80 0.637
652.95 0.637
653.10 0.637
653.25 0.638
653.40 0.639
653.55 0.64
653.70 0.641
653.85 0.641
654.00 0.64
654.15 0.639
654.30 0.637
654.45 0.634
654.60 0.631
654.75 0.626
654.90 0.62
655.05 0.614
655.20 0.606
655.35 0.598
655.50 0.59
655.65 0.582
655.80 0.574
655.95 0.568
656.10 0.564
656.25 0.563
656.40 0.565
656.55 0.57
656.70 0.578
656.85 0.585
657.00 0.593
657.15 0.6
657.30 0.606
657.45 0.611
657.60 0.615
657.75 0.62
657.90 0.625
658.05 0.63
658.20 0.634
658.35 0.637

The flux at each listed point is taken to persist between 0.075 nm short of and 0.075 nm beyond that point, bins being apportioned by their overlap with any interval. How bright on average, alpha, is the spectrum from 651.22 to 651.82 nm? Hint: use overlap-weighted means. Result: 0.633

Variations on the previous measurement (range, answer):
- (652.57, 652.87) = 0.638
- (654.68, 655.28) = 0.616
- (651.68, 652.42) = 0.638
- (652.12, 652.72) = 0.639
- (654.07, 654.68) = 0.635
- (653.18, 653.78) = 0.64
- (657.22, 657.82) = 0.613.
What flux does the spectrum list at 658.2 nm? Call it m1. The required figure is 0.634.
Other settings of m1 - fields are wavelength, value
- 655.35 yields 0.598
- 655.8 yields 0.574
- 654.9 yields 0.62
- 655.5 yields 0.59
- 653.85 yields 0.641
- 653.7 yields 0.641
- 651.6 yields 0.634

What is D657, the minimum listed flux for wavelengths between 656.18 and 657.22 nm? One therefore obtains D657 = 0.563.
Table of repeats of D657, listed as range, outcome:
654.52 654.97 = 0.62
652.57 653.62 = 0.637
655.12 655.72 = 0.582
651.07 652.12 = 0.632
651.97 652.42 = 0.638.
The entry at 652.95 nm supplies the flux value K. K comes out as 0.637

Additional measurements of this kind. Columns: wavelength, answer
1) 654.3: 0.637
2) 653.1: 0.637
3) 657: 0.593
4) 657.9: 0.625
